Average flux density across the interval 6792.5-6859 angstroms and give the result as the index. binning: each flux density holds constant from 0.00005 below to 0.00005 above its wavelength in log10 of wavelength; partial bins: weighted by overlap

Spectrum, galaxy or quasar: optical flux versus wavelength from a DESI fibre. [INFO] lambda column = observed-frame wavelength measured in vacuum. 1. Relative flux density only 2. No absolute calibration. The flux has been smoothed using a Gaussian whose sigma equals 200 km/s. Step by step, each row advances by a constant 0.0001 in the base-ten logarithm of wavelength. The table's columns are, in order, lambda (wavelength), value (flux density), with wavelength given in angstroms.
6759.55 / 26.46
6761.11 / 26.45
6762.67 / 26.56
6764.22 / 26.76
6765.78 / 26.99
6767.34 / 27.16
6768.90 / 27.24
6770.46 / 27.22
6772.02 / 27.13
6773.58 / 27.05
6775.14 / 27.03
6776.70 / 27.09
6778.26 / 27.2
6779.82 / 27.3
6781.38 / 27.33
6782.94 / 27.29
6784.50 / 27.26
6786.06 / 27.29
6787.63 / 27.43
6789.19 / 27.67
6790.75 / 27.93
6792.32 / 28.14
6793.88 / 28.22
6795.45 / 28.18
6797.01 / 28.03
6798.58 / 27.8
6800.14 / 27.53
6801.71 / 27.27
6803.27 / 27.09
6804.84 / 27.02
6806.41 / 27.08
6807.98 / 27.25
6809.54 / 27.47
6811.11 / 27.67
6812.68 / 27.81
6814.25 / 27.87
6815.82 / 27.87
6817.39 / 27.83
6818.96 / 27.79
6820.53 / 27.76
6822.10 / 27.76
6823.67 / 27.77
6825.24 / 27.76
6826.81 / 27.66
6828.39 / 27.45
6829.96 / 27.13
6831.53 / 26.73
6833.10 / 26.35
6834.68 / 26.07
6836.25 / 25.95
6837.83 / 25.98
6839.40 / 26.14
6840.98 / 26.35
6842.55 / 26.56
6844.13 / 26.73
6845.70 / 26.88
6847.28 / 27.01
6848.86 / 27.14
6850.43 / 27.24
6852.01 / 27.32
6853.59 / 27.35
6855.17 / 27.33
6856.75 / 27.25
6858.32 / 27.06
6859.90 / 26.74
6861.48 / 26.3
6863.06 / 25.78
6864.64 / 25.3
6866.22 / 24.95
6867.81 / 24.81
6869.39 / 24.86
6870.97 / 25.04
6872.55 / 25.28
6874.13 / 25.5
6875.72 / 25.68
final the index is 27.3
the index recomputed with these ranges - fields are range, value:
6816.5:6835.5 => 27.3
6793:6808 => 27.6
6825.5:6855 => 26.8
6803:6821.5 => 27.5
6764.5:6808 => 27.4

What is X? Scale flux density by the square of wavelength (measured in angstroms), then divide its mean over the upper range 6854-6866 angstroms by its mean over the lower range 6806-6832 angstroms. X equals 0.97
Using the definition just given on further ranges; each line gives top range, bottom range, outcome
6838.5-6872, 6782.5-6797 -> 0.97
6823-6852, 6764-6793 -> 1.00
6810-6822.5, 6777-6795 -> 1.02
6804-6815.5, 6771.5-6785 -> 1.02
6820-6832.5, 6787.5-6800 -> 0.99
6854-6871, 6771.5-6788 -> 0.98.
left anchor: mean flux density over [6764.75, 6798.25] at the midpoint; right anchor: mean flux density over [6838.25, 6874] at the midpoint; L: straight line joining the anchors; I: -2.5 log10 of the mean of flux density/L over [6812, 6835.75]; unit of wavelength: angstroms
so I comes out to -0.02 mag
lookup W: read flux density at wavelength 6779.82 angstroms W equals 27.3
